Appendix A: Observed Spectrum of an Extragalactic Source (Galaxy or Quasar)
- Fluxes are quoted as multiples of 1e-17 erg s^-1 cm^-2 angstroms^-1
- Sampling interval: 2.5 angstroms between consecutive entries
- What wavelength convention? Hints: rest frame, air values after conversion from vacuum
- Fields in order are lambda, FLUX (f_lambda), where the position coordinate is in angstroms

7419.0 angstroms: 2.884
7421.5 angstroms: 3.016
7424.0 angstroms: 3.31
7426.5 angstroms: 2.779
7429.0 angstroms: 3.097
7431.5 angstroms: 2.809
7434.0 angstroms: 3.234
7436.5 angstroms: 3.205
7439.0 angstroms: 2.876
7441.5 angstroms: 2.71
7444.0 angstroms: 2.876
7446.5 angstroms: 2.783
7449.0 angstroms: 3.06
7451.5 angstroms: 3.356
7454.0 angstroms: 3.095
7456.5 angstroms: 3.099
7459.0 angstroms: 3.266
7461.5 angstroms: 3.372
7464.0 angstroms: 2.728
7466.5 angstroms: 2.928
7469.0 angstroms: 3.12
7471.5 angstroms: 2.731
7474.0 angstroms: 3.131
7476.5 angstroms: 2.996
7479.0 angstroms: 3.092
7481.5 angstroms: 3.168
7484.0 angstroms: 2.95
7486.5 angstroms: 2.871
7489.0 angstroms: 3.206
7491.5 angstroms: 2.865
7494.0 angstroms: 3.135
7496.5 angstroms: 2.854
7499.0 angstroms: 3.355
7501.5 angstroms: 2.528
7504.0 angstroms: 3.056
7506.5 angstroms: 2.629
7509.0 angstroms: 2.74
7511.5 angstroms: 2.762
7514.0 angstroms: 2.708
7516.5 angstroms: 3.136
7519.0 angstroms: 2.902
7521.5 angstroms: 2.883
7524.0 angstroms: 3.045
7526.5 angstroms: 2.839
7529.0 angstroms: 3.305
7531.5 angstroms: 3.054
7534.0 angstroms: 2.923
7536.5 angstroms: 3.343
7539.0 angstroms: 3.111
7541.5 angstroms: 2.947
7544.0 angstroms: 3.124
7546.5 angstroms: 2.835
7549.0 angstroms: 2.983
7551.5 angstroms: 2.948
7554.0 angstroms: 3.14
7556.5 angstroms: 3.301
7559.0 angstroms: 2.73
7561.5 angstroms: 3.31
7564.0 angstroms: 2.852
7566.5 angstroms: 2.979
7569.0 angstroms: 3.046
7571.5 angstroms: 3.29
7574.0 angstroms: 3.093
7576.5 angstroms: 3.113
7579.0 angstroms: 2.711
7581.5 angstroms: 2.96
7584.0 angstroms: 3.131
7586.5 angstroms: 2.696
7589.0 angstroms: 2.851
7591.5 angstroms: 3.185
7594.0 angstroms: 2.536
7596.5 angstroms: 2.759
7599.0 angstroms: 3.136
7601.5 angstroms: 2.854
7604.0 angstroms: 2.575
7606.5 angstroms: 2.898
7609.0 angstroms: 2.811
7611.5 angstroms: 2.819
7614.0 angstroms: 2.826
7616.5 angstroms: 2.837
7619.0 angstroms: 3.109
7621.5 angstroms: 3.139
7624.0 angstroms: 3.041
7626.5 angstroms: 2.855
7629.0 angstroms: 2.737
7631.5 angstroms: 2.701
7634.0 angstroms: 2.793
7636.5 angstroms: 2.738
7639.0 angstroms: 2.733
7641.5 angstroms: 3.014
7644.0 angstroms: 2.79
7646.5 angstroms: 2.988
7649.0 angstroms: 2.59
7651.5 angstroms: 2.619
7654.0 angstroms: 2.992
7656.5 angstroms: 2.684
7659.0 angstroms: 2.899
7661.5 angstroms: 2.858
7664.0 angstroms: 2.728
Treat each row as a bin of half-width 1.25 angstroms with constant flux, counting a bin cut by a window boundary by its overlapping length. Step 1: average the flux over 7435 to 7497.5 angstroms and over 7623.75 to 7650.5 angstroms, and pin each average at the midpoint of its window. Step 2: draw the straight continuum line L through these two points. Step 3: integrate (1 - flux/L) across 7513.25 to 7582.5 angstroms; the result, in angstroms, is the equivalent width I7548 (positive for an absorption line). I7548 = -2.5 angstroms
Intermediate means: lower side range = 3.02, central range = 3.02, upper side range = 2.81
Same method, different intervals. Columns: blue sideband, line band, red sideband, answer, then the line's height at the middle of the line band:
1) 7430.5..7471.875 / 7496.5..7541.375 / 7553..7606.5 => 0.5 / 2.99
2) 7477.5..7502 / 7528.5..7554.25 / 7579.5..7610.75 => -1.0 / 2.94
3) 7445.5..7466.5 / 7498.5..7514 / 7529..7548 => 1.3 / 3.07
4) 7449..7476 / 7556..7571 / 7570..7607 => -0.4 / 2.95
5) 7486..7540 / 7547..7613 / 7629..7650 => -1.7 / 2.87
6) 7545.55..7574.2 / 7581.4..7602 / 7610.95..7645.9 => 0.4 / 2.96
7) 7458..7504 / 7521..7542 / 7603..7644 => -0.7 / 2.96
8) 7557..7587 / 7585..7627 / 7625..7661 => 0.4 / 2.91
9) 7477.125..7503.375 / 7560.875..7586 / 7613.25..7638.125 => -0.9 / 2.93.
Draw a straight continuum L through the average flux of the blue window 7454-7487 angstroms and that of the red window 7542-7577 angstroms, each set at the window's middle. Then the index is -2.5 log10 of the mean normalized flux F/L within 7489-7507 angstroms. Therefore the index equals 0.03 mag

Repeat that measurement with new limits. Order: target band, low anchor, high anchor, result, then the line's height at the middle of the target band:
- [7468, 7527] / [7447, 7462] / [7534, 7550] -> 0.06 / 3.11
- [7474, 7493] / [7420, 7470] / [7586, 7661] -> -0.01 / 2.99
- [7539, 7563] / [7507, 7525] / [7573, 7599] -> -0.05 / 2.89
